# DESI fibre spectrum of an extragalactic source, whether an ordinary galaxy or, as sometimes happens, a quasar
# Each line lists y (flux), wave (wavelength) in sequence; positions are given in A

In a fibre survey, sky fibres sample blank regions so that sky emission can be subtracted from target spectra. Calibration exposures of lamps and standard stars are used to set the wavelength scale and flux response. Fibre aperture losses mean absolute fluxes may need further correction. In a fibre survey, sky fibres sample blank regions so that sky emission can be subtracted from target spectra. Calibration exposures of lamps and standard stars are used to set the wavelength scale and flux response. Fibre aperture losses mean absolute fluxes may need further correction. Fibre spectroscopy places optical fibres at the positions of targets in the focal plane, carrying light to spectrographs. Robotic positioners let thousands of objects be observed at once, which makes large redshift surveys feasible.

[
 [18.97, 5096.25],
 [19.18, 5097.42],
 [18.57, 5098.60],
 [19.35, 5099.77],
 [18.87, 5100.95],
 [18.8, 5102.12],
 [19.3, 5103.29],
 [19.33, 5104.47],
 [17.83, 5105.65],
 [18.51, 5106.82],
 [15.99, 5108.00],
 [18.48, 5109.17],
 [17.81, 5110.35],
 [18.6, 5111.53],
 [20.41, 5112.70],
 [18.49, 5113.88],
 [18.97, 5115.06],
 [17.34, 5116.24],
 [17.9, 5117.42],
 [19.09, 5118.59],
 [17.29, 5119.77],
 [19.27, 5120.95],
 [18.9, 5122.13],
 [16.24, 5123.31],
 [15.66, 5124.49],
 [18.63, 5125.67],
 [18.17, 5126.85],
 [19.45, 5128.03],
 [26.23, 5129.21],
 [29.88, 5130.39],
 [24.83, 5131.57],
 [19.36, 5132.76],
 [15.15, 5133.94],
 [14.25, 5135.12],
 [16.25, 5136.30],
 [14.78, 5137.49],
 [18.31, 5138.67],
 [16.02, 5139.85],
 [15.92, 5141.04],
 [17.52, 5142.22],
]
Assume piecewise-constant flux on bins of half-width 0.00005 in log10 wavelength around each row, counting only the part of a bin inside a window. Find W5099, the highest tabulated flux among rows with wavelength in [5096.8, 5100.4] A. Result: 19.35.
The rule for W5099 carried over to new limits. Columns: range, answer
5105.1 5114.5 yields 20.41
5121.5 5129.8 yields 26.23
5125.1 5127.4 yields 18.63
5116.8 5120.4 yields 19.09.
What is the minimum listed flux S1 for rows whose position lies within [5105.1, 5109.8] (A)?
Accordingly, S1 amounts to 15.99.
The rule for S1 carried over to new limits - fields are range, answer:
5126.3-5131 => 18.17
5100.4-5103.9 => 18.8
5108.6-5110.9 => 17.81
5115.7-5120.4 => 17.29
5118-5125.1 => 15.66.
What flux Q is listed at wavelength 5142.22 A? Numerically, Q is 17.52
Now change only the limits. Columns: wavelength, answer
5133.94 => 15.15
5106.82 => 18.51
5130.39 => 29.88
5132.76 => 19.36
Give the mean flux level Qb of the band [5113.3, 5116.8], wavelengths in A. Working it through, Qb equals 18.3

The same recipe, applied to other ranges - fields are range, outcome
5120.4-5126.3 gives 17.7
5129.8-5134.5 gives 22.3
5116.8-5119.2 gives 18.5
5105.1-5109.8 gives 17.7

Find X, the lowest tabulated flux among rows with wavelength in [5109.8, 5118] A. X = 17.34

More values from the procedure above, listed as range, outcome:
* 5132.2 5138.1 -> 14.25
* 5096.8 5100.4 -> 18.57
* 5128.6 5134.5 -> 15.15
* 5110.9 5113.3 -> 18.6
